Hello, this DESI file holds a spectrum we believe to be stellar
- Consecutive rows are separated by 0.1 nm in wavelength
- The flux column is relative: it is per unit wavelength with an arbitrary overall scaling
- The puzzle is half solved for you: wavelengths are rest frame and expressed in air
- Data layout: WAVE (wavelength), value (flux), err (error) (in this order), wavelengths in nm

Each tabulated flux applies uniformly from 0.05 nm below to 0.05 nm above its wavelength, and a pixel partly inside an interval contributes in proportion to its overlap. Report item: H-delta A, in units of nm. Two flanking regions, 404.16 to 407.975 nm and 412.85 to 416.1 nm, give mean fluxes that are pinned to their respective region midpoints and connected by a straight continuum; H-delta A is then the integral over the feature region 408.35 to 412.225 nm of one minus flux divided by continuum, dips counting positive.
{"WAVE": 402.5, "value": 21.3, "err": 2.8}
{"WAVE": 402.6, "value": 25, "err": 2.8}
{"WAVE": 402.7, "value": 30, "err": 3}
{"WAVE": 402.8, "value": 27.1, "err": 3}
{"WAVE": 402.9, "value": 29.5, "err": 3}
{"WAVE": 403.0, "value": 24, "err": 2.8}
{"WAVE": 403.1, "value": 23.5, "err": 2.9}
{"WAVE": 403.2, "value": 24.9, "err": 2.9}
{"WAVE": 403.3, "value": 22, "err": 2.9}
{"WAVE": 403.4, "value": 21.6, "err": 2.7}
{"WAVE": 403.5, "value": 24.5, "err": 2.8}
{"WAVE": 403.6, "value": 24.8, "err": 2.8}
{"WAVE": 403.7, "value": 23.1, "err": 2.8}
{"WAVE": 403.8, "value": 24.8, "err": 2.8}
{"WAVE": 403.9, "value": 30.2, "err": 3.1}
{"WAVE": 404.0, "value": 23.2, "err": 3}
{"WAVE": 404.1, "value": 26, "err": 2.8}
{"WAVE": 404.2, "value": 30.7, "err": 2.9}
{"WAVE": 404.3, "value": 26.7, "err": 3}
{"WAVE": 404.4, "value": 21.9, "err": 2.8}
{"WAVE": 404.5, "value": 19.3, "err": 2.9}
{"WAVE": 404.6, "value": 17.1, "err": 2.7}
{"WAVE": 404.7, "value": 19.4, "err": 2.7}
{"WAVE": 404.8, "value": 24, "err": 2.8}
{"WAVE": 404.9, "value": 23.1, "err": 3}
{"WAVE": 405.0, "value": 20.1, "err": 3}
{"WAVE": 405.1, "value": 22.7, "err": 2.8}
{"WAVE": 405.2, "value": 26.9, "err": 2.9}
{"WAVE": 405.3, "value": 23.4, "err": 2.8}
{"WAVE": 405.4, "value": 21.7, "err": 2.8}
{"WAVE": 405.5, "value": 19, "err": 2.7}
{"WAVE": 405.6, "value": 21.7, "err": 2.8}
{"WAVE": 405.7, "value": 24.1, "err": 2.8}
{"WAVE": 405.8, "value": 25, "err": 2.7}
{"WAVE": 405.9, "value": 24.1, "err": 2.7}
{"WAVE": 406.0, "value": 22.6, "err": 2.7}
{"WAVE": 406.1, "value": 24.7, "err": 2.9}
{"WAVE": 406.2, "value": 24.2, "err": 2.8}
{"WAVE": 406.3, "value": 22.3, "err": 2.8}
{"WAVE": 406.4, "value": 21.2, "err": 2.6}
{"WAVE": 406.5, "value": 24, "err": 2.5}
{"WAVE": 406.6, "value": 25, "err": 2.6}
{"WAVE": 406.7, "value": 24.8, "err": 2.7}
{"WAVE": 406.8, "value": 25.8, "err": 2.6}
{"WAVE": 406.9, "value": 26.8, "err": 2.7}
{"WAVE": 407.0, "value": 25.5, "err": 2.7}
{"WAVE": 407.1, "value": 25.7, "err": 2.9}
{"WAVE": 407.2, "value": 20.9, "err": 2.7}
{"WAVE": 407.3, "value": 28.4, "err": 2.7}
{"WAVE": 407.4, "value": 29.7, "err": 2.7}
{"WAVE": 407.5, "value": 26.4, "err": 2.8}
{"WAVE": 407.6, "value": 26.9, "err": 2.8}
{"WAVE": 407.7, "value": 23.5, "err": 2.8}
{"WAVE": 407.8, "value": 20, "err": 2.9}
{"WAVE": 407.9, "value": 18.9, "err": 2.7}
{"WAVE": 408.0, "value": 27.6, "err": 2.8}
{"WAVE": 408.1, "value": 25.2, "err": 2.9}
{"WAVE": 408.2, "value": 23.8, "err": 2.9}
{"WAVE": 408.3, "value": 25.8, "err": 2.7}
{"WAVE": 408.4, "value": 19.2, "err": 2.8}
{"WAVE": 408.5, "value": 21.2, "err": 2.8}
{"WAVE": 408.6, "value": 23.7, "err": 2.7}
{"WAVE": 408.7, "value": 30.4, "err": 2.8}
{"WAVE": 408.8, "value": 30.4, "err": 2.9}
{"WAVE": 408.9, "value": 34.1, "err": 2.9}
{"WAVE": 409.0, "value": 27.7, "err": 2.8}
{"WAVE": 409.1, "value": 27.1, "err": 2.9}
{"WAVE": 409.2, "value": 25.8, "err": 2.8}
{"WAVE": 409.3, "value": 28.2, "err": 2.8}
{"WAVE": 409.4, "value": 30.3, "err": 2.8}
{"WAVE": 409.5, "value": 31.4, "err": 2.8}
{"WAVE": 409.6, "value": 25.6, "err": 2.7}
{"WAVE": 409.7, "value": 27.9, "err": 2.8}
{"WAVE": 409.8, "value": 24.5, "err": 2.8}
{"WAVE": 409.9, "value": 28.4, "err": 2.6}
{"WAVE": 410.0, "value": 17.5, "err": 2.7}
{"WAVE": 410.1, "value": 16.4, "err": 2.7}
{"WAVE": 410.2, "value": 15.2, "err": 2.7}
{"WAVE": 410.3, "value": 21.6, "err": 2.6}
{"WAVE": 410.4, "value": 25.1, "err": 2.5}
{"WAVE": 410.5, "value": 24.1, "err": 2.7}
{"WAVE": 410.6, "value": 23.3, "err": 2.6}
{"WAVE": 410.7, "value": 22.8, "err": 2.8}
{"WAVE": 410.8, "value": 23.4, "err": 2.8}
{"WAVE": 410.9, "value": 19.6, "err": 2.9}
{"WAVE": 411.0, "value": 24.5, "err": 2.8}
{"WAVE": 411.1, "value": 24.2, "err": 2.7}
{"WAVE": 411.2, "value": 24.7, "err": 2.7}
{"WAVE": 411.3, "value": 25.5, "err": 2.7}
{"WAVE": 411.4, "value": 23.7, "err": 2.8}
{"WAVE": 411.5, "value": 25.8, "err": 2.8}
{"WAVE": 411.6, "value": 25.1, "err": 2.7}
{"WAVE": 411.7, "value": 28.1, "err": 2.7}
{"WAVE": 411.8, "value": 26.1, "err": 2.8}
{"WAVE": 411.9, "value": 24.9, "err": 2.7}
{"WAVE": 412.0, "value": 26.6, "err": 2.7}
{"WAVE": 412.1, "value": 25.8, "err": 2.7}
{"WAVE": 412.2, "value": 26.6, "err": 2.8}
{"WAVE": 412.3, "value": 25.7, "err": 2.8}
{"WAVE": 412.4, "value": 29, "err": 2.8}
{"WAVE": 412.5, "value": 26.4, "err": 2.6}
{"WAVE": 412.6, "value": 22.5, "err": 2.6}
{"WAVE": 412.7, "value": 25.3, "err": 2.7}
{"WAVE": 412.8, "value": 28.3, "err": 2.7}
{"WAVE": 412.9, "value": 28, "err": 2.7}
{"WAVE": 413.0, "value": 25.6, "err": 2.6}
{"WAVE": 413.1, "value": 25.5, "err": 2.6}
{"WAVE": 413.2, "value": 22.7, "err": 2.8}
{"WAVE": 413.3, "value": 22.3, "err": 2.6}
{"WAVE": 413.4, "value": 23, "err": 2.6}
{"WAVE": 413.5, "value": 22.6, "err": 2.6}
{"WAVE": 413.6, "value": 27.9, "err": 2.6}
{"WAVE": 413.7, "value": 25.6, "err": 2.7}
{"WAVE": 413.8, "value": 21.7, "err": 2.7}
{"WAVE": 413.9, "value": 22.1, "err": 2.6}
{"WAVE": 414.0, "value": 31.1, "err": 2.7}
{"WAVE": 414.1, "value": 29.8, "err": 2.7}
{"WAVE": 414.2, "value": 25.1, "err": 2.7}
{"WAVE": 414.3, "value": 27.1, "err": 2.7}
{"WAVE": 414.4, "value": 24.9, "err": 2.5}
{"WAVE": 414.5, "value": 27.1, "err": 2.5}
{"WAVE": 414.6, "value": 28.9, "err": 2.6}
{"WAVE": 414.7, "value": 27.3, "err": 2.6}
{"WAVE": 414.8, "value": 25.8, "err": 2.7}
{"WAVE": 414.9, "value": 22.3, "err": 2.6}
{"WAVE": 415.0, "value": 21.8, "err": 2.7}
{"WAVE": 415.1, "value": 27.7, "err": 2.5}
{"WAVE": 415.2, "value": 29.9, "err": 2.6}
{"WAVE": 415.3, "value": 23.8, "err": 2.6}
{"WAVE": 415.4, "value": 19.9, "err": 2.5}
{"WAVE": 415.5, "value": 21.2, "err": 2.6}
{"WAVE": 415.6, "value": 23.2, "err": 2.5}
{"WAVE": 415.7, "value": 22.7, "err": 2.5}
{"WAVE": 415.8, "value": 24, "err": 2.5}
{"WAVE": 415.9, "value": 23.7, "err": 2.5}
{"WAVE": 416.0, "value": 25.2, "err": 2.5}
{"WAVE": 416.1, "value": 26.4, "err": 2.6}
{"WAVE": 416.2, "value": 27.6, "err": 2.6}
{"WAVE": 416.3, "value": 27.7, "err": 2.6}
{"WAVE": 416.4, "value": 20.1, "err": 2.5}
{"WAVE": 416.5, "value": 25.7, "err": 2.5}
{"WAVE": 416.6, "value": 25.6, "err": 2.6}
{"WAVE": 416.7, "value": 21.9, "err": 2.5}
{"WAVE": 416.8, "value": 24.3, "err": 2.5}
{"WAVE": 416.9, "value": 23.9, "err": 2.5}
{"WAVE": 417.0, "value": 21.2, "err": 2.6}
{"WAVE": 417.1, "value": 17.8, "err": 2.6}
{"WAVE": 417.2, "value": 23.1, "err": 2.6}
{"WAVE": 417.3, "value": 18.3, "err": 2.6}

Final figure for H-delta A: -0.112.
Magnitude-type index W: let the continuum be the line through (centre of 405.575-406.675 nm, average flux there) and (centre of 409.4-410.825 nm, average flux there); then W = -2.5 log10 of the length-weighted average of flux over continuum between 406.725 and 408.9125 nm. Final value -0.07 mag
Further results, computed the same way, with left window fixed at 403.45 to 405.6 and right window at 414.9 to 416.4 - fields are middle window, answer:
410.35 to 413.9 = -0.03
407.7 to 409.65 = -0.10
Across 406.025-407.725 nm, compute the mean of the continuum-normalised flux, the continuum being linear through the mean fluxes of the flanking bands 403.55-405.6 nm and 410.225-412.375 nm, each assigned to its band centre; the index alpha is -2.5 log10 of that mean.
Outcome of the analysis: -0.06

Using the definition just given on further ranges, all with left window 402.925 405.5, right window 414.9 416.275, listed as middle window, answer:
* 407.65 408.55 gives 0.05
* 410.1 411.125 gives 0.09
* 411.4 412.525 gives -0.09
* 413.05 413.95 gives 0.02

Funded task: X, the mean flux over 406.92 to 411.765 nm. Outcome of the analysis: 24.9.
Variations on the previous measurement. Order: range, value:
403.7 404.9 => 23.9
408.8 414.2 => 25.3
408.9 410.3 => 25.3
